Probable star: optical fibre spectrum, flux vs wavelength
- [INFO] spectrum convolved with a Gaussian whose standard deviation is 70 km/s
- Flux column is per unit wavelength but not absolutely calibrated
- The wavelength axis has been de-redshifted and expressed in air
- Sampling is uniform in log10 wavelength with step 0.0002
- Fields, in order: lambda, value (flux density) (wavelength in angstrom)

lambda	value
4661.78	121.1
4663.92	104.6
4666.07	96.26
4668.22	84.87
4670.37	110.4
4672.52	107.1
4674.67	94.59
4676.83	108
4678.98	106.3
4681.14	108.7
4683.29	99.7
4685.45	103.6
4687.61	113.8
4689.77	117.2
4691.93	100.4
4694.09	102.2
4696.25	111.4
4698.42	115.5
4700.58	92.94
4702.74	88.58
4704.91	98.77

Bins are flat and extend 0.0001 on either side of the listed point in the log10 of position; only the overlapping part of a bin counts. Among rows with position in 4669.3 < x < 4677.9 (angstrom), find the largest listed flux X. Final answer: 110.4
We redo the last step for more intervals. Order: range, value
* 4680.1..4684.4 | 108.7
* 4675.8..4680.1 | 108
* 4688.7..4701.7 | 117.2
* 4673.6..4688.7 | 113.8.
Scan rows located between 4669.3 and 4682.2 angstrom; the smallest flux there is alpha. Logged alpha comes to 94.59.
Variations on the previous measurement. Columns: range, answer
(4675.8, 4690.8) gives 99.7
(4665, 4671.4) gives 84.87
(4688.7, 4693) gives 100.4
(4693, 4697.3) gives 102.2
